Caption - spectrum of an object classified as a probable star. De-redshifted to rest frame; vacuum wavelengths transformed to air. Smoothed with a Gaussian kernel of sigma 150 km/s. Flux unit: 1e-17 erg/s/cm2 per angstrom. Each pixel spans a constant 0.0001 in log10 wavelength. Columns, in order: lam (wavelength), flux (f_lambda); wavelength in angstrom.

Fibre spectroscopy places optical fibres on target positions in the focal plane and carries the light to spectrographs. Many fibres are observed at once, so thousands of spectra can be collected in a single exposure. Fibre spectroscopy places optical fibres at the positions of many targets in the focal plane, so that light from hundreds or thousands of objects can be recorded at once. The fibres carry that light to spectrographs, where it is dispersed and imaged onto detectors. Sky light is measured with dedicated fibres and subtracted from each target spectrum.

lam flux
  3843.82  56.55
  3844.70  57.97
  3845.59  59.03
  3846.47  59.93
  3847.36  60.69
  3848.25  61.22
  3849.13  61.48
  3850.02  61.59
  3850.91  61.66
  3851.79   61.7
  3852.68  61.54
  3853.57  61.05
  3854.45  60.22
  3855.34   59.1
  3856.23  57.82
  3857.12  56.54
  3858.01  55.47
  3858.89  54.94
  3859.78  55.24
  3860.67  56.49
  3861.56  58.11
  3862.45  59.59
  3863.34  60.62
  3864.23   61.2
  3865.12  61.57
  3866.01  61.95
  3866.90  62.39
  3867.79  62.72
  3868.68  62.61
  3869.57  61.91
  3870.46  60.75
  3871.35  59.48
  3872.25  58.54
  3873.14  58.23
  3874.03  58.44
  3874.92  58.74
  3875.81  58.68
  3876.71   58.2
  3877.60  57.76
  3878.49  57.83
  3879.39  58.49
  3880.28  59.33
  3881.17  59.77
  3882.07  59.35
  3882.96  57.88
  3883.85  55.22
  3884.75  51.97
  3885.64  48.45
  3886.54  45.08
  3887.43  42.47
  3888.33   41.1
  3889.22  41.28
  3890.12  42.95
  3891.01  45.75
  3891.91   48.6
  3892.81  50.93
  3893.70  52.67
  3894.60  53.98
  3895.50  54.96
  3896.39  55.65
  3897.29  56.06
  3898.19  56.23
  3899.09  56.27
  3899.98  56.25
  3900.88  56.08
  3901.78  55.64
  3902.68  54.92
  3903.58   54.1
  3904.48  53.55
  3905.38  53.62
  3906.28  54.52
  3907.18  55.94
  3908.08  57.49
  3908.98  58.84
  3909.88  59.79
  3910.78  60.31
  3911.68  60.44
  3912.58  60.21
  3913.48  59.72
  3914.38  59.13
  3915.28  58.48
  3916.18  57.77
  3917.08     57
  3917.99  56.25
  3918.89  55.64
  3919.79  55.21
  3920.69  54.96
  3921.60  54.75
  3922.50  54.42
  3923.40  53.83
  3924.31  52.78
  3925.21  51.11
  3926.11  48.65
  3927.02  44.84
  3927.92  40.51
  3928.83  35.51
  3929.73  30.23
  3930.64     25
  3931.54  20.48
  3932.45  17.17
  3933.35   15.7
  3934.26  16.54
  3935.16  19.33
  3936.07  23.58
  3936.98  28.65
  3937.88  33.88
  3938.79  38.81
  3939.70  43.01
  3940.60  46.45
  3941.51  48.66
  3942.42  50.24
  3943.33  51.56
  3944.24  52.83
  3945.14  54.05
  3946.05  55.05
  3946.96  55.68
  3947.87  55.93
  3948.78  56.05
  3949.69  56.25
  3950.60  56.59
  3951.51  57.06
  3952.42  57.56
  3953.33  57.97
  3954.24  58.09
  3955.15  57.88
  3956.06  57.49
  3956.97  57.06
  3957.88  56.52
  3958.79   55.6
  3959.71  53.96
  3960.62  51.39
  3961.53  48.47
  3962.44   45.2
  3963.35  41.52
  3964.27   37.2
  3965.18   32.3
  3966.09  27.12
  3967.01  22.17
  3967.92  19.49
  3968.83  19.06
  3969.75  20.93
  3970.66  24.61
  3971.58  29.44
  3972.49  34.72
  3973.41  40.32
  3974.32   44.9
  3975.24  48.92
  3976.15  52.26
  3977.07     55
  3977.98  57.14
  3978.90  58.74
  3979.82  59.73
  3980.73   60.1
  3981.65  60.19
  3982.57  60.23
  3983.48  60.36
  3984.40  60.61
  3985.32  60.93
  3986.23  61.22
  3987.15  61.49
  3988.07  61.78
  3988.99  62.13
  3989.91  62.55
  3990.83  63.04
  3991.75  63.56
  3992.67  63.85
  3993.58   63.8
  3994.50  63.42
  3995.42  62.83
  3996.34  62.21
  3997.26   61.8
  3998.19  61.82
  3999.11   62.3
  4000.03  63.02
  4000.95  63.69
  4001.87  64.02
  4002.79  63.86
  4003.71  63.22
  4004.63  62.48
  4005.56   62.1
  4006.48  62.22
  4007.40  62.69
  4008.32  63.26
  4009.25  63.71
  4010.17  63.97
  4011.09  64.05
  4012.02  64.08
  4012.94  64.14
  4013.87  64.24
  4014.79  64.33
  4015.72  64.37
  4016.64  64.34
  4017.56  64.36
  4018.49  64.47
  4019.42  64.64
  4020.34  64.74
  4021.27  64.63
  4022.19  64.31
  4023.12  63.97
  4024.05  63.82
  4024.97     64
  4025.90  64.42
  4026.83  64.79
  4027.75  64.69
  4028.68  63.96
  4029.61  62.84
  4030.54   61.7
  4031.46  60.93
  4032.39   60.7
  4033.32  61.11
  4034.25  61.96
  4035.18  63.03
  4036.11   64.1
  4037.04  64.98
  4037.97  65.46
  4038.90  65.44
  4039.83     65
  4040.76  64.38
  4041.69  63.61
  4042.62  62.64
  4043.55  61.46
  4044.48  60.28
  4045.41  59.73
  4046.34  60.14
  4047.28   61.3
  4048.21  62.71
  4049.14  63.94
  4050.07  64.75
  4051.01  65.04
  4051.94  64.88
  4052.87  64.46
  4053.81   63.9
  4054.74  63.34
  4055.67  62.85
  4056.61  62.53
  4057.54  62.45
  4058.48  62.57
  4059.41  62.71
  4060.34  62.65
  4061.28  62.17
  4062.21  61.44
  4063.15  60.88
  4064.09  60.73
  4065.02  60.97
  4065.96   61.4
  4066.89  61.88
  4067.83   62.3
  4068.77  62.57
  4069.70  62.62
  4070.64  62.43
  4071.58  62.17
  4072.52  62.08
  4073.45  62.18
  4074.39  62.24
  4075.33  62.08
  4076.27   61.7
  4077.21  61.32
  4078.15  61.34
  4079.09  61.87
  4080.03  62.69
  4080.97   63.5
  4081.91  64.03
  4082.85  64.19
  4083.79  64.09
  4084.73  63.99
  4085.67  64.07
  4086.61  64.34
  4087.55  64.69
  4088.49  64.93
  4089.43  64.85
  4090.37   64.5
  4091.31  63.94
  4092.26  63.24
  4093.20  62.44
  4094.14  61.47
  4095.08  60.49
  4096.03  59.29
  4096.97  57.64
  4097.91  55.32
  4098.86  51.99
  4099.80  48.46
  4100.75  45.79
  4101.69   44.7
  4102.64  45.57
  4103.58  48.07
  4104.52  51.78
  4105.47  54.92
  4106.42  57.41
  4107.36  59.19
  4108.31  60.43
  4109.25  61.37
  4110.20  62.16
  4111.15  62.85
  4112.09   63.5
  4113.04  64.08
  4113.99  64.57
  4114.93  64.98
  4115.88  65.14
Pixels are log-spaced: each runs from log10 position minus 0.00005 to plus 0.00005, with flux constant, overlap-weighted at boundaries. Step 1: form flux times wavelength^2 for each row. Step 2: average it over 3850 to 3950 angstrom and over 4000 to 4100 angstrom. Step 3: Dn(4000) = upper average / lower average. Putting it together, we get 1.3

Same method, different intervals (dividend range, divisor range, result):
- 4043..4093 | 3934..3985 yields 1.43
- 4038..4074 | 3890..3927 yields 1.23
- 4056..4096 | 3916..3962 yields 1.43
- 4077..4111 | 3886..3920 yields 1.20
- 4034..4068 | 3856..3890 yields 1.21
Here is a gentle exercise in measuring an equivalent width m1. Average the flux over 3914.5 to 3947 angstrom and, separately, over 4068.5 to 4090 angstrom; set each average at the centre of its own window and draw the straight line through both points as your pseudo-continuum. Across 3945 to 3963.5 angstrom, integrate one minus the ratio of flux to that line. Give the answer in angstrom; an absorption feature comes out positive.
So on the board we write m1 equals -3.34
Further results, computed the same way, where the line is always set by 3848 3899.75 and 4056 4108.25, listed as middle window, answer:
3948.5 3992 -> 6.1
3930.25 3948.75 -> 6.3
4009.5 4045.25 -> -2.7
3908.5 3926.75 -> 0.3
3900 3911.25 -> 0.2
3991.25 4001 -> -0.7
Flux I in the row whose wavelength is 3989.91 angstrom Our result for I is 62.55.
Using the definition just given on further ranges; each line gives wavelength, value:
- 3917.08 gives 57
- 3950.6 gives 56.59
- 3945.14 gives 54.05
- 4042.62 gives 62.64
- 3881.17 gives 59.77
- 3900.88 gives 56.08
